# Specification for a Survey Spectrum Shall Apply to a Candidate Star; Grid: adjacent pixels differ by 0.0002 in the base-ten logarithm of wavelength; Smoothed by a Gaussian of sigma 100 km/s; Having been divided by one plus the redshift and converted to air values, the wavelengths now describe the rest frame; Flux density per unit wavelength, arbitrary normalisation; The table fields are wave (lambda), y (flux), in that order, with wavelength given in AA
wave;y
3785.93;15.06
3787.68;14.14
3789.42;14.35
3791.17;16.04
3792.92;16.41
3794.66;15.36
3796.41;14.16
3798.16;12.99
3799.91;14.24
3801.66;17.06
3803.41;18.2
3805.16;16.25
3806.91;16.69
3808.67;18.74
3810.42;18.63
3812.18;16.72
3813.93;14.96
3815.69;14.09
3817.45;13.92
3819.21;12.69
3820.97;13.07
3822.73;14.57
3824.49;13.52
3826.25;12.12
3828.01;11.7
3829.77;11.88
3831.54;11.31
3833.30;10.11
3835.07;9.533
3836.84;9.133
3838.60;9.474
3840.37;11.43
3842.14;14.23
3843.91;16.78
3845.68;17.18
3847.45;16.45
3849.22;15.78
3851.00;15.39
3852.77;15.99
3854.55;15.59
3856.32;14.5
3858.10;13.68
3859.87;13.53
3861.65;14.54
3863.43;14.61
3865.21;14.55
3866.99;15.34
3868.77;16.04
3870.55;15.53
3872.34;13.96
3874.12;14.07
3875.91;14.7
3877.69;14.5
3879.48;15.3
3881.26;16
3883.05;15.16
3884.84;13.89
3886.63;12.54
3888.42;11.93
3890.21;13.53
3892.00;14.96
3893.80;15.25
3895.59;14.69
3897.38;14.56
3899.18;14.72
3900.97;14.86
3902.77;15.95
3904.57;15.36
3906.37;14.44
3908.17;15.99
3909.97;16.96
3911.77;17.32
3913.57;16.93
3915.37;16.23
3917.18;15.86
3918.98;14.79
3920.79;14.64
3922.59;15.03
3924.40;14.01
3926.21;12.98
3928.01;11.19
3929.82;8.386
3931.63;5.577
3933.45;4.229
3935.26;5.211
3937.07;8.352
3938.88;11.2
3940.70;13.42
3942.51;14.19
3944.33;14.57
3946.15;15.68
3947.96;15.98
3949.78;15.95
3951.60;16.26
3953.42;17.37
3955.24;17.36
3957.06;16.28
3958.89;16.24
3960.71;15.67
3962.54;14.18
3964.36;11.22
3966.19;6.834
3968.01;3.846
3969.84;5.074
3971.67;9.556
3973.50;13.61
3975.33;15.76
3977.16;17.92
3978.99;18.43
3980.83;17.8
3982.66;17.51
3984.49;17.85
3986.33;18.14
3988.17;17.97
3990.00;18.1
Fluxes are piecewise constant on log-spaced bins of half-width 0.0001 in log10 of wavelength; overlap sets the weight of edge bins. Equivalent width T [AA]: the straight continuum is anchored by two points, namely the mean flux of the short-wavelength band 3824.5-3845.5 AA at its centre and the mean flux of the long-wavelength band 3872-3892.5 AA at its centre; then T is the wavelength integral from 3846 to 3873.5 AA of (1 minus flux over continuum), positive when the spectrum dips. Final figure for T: -4.19 AA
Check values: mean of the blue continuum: 11.9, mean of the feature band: 15.1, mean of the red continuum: 14.2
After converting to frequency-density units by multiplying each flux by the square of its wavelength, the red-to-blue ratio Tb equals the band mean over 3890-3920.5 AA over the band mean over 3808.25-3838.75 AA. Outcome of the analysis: 1.23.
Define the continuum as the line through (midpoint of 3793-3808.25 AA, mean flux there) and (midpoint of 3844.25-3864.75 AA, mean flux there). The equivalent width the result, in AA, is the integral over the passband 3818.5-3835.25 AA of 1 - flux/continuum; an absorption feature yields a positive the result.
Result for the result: 3.6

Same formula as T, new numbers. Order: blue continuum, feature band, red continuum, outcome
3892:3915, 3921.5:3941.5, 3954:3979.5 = 6.2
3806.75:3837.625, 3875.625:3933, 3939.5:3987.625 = -0.8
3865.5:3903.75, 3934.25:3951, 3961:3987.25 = 1.4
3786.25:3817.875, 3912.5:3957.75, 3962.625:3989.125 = 2.9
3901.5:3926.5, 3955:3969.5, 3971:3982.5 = 3.3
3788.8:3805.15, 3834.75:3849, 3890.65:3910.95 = 1.9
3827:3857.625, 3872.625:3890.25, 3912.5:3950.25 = -1.6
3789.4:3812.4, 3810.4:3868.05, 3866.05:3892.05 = 5.8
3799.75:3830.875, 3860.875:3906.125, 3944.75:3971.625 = -1.6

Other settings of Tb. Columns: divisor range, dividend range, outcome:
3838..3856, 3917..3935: 0.79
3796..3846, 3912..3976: 0.97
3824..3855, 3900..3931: 1.16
